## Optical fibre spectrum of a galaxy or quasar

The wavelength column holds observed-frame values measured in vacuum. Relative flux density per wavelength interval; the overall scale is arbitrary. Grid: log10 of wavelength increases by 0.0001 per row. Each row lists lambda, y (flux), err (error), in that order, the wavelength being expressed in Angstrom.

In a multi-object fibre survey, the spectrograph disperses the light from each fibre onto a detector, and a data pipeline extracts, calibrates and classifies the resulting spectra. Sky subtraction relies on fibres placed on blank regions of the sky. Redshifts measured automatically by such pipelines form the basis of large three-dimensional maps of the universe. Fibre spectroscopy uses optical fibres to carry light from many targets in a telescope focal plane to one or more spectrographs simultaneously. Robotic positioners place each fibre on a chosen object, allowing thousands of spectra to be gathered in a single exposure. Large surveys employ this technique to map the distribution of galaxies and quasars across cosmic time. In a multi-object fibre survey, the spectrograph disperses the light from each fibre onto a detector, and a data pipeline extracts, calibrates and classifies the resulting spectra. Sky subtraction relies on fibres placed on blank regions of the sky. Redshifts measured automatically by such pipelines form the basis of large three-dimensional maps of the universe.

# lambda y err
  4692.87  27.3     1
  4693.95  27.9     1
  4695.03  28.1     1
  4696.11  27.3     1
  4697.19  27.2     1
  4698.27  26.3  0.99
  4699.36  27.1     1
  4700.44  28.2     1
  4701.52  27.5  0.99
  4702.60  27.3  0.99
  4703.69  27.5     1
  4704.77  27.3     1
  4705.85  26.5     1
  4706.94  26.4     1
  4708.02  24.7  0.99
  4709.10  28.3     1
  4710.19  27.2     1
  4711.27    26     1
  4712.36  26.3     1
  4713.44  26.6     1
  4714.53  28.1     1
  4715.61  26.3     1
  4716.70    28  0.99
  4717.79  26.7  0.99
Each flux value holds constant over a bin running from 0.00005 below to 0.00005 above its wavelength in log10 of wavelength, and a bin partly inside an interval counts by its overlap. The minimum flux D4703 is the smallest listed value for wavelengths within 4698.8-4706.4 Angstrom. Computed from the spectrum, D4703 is 26.5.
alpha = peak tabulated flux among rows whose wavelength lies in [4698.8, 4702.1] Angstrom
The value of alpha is 28.2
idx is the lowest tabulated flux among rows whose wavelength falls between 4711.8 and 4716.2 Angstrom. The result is 26.3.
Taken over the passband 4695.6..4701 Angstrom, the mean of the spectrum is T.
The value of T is 27.2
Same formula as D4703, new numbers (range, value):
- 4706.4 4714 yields 24.7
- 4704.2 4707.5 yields 26.4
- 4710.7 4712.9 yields 26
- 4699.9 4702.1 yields 27.5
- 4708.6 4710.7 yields 27.2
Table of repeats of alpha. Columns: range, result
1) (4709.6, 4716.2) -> 28.1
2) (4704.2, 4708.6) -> 27.3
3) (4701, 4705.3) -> 27.5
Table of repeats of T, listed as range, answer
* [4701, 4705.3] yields 27.4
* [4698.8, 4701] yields 27.6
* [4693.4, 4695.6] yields 28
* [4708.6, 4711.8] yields 27.1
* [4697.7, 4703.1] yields 27.3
